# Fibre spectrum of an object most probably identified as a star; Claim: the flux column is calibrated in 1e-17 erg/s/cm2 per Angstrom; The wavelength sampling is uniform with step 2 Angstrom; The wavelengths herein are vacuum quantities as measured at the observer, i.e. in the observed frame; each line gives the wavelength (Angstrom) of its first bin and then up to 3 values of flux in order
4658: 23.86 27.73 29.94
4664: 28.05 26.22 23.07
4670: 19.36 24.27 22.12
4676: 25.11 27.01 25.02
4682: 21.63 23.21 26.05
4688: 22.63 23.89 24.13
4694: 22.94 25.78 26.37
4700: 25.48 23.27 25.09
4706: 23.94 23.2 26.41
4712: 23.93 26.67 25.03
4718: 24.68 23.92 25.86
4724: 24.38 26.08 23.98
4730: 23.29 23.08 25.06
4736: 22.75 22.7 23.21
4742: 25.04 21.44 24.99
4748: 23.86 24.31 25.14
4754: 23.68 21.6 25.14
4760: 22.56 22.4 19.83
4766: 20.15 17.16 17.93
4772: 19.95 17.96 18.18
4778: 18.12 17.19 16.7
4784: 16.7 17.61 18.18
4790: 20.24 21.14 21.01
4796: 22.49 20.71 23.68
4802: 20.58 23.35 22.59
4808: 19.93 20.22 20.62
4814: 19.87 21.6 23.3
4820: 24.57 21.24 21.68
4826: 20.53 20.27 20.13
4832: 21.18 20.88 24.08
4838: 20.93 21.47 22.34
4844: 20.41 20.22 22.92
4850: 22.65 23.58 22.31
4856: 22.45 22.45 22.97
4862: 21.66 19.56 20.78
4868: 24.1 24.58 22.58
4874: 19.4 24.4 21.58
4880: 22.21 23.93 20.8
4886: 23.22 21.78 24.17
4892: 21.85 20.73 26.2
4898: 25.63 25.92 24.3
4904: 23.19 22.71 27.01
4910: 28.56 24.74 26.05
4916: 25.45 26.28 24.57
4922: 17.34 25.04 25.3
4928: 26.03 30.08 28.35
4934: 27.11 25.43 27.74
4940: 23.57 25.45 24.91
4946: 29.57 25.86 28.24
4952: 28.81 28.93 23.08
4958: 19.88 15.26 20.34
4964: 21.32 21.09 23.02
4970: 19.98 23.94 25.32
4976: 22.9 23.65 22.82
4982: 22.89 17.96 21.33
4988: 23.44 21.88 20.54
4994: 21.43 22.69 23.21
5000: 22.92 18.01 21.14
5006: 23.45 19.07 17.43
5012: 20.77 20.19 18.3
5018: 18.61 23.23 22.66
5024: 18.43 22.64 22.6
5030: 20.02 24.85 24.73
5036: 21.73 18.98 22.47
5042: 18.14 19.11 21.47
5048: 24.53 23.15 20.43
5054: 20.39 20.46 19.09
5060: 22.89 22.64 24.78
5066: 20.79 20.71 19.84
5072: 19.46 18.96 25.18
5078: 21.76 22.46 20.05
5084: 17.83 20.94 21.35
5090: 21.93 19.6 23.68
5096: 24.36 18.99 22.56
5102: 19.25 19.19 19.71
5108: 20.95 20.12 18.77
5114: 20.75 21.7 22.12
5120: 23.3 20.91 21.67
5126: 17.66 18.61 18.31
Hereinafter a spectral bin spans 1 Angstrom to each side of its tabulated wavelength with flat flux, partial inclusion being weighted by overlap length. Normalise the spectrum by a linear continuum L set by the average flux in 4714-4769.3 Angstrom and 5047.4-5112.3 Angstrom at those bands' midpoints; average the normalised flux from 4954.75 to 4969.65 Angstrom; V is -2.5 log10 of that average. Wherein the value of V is 0.06 mag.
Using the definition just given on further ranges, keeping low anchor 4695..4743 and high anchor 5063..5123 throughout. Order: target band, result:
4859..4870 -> 0.05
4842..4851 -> 0.08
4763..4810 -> 0.21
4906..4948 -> -0.15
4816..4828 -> 0.07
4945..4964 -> -0.09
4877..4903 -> -0.01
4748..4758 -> 0.02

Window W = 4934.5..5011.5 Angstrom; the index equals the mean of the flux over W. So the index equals 22.9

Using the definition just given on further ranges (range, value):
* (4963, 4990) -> 22.3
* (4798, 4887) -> 21.9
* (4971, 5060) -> 21.4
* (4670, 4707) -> 24.2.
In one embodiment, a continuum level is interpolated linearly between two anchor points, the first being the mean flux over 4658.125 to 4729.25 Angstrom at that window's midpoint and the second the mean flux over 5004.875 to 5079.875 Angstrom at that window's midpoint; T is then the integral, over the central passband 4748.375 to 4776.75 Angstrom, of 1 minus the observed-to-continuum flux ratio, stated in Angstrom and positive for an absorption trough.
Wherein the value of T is 3.3 Angstrom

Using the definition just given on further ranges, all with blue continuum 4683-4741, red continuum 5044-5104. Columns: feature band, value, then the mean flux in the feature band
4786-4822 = 3.5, 21.3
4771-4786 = 3.8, 17.8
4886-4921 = -2.9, 24.6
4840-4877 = 1.5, 22.2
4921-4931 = -1.0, 24.8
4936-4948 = -2.0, 26.1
